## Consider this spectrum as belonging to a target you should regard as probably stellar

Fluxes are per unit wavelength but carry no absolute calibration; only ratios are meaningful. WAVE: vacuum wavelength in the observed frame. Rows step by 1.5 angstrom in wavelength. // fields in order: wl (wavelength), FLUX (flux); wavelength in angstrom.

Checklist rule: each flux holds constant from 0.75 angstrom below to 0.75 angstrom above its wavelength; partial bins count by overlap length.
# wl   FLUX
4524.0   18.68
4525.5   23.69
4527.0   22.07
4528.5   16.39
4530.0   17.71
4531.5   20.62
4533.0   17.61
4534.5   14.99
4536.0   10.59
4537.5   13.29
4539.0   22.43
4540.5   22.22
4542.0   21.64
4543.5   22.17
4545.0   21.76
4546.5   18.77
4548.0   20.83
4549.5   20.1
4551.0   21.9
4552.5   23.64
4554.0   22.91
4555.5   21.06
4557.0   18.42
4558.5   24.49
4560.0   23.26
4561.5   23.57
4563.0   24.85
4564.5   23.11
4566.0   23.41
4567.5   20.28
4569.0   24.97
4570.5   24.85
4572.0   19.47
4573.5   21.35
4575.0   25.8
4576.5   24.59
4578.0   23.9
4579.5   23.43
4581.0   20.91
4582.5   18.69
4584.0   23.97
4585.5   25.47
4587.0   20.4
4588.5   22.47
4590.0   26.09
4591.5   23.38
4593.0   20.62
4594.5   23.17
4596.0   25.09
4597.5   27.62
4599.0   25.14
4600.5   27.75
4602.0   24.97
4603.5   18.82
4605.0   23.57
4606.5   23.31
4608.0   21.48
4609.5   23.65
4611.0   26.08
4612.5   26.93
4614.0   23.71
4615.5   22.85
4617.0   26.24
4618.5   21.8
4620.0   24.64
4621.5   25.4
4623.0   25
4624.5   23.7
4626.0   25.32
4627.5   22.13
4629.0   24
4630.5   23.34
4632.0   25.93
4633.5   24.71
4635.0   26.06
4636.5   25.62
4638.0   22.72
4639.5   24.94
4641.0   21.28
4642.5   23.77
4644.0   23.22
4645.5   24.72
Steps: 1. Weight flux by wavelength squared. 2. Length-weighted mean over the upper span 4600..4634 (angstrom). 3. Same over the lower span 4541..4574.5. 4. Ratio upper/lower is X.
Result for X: 1.1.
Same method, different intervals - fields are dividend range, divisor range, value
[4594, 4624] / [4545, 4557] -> 1.18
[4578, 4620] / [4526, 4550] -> 1.28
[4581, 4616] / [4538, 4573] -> 1.09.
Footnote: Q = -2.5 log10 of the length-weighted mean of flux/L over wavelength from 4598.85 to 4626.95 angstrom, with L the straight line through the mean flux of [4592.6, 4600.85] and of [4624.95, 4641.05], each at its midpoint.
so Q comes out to 0.02 mag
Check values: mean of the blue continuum 24.9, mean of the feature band 24.2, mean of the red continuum 24.3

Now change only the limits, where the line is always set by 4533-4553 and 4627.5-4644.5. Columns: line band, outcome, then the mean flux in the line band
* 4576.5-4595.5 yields -0.061 mag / 22.8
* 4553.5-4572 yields -0.119 mag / 22.8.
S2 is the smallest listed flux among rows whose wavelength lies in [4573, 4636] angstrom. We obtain 18.69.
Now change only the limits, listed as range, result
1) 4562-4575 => 19.47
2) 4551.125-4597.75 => 18.42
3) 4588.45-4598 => 20.62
